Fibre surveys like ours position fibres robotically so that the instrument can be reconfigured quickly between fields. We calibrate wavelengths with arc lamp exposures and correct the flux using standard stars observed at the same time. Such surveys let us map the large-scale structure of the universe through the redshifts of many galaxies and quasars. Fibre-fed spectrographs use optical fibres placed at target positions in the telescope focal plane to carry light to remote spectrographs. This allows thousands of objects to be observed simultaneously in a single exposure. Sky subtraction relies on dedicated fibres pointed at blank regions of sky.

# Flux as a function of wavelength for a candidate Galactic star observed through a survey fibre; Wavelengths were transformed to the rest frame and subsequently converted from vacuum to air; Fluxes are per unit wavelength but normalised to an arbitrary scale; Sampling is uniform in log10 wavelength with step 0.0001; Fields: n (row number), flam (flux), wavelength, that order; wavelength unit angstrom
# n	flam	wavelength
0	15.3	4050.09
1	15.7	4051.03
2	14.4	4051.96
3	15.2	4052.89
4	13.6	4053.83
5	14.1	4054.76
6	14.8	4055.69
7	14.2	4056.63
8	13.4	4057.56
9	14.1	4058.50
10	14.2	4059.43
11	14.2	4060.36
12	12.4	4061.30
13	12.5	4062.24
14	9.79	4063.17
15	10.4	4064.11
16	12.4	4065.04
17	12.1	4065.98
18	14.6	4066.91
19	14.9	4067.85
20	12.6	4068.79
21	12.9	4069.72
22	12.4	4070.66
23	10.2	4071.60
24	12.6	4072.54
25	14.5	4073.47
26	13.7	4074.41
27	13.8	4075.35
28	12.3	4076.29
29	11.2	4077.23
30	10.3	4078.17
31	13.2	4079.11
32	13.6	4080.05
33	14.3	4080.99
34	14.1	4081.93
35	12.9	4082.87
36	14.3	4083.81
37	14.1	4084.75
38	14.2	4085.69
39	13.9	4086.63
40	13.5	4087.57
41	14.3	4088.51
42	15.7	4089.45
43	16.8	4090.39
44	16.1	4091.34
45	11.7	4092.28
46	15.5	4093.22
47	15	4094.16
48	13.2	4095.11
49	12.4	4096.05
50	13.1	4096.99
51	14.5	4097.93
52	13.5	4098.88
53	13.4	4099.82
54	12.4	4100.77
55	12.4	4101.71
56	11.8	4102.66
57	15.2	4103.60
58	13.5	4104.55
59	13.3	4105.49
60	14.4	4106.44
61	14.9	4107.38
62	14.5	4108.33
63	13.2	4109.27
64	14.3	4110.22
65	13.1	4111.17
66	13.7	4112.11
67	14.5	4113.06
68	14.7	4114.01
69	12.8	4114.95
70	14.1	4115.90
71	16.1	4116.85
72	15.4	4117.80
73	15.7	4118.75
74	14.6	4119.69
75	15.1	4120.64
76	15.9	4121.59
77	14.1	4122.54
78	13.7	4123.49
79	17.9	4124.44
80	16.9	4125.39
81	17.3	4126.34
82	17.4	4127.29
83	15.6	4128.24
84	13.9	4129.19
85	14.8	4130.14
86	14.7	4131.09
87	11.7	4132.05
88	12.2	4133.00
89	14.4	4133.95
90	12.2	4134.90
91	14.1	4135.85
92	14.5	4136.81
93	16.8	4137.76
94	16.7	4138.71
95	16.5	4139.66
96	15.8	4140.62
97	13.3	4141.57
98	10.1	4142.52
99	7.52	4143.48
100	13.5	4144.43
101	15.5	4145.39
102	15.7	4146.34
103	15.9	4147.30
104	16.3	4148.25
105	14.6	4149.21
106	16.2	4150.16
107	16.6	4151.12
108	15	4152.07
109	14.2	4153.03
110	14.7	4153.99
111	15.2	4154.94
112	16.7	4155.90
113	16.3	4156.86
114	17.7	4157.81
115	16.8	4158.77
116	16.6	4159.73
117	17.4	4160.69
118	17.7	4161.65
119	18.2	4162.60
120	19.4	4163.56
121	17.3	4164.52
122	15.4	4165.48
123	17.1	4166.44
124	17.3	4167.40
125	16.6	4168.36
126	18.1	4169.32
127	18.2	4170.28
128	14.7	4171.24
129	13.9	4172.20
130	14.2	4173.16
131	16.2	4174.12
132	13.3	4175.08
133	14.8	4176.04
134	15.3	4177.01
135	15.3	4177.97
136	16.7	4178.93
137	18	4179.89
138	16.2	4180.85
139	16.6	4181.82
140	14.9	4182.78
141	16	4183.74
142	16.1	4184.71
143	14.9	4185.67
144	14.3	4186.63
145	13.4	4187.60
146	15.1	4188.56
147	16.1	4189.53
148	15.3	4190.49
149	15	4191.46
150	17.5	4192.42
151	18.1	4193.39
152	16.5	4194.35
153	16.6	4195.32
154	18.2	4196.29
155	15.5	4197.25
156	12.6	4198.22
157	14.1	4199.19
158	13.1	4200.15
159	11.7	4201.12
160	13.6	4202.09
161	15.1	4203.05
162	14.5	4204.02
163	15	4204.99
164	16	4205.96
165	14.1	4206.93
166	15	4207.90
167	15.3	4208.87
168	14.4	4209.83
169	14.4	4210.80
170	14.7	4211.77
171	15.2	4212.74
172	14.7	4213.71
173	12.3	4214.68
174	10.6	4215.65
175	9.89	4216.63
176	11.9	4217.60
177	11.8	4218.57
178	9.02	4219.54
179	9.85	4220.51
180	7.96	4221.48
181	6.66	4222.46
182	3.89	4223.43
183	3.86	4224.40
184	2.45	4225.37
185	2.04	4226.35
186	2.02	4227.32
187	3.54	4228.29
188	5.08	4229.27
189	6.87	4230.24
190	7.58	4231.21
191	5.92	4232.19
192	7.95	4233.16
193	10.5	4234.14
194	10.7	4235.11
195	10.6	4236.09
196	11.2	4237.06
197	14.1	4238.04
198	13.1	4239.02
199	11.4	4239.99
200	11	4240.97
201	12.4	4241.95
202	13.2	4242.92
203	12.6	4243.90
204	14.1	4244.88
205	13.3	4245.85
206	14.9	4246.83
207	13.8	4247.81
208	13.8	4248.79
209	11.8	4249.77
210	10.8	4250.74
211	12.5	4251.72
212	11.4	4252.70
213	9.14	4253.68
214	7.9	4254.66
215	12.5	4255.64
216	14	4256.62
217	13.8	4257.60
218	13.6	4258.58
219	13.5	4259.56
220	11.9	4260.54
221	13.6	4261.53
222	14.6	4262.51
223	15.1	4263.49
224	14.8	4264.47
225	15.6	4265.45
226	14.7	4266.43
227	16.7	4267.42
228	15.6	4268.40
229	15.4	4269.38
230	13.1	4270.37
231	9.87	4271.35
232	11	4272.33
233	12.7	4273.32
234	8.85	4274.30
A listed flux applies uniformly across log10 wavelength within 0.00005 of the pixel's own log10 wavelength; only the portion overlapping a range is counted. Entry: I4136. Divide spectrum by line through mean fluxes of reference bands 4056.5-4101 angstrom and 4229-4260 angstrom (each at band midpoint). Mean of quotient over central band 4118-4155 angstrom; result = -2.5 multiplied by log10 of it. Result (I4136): -0.166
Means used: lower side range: 13.4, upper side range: 11.5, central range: 14.8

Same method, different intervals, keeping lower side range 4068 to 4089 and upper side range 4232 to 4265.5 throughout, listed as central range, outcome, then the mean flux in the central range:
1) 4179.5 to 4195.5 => -0.249 mag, 15.9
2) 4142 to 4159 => -0.163 mag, 14.9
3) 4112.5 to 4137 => -0.144 mag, 14.8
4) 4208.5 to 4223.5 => 0.082 mag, 11.6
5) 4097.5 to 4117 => -0.062 mag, 13.8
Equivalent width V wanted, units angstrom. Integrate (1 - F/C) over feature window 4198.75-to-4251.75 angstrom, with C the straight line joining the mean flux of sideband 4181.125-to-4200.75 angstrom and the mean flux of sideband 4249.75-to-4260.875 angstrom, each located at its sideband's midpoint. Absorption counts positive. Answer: 9.9 angstrom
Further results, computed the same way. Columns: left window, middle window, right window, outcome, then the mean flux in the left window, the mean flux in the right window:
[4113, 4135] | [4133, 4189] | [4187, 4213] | -2.1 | 14.9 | 15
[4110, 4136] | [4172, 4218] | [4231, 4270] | -4.6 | 14.7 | 12.6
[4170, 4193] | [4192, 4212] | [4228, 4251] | -1.7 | 15.5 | 10.9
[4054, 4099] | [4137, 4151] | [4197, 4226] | -2.2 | 13.4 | 11.9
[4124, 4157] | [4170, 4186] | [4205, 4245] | -3.5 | 14.9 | 10.3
